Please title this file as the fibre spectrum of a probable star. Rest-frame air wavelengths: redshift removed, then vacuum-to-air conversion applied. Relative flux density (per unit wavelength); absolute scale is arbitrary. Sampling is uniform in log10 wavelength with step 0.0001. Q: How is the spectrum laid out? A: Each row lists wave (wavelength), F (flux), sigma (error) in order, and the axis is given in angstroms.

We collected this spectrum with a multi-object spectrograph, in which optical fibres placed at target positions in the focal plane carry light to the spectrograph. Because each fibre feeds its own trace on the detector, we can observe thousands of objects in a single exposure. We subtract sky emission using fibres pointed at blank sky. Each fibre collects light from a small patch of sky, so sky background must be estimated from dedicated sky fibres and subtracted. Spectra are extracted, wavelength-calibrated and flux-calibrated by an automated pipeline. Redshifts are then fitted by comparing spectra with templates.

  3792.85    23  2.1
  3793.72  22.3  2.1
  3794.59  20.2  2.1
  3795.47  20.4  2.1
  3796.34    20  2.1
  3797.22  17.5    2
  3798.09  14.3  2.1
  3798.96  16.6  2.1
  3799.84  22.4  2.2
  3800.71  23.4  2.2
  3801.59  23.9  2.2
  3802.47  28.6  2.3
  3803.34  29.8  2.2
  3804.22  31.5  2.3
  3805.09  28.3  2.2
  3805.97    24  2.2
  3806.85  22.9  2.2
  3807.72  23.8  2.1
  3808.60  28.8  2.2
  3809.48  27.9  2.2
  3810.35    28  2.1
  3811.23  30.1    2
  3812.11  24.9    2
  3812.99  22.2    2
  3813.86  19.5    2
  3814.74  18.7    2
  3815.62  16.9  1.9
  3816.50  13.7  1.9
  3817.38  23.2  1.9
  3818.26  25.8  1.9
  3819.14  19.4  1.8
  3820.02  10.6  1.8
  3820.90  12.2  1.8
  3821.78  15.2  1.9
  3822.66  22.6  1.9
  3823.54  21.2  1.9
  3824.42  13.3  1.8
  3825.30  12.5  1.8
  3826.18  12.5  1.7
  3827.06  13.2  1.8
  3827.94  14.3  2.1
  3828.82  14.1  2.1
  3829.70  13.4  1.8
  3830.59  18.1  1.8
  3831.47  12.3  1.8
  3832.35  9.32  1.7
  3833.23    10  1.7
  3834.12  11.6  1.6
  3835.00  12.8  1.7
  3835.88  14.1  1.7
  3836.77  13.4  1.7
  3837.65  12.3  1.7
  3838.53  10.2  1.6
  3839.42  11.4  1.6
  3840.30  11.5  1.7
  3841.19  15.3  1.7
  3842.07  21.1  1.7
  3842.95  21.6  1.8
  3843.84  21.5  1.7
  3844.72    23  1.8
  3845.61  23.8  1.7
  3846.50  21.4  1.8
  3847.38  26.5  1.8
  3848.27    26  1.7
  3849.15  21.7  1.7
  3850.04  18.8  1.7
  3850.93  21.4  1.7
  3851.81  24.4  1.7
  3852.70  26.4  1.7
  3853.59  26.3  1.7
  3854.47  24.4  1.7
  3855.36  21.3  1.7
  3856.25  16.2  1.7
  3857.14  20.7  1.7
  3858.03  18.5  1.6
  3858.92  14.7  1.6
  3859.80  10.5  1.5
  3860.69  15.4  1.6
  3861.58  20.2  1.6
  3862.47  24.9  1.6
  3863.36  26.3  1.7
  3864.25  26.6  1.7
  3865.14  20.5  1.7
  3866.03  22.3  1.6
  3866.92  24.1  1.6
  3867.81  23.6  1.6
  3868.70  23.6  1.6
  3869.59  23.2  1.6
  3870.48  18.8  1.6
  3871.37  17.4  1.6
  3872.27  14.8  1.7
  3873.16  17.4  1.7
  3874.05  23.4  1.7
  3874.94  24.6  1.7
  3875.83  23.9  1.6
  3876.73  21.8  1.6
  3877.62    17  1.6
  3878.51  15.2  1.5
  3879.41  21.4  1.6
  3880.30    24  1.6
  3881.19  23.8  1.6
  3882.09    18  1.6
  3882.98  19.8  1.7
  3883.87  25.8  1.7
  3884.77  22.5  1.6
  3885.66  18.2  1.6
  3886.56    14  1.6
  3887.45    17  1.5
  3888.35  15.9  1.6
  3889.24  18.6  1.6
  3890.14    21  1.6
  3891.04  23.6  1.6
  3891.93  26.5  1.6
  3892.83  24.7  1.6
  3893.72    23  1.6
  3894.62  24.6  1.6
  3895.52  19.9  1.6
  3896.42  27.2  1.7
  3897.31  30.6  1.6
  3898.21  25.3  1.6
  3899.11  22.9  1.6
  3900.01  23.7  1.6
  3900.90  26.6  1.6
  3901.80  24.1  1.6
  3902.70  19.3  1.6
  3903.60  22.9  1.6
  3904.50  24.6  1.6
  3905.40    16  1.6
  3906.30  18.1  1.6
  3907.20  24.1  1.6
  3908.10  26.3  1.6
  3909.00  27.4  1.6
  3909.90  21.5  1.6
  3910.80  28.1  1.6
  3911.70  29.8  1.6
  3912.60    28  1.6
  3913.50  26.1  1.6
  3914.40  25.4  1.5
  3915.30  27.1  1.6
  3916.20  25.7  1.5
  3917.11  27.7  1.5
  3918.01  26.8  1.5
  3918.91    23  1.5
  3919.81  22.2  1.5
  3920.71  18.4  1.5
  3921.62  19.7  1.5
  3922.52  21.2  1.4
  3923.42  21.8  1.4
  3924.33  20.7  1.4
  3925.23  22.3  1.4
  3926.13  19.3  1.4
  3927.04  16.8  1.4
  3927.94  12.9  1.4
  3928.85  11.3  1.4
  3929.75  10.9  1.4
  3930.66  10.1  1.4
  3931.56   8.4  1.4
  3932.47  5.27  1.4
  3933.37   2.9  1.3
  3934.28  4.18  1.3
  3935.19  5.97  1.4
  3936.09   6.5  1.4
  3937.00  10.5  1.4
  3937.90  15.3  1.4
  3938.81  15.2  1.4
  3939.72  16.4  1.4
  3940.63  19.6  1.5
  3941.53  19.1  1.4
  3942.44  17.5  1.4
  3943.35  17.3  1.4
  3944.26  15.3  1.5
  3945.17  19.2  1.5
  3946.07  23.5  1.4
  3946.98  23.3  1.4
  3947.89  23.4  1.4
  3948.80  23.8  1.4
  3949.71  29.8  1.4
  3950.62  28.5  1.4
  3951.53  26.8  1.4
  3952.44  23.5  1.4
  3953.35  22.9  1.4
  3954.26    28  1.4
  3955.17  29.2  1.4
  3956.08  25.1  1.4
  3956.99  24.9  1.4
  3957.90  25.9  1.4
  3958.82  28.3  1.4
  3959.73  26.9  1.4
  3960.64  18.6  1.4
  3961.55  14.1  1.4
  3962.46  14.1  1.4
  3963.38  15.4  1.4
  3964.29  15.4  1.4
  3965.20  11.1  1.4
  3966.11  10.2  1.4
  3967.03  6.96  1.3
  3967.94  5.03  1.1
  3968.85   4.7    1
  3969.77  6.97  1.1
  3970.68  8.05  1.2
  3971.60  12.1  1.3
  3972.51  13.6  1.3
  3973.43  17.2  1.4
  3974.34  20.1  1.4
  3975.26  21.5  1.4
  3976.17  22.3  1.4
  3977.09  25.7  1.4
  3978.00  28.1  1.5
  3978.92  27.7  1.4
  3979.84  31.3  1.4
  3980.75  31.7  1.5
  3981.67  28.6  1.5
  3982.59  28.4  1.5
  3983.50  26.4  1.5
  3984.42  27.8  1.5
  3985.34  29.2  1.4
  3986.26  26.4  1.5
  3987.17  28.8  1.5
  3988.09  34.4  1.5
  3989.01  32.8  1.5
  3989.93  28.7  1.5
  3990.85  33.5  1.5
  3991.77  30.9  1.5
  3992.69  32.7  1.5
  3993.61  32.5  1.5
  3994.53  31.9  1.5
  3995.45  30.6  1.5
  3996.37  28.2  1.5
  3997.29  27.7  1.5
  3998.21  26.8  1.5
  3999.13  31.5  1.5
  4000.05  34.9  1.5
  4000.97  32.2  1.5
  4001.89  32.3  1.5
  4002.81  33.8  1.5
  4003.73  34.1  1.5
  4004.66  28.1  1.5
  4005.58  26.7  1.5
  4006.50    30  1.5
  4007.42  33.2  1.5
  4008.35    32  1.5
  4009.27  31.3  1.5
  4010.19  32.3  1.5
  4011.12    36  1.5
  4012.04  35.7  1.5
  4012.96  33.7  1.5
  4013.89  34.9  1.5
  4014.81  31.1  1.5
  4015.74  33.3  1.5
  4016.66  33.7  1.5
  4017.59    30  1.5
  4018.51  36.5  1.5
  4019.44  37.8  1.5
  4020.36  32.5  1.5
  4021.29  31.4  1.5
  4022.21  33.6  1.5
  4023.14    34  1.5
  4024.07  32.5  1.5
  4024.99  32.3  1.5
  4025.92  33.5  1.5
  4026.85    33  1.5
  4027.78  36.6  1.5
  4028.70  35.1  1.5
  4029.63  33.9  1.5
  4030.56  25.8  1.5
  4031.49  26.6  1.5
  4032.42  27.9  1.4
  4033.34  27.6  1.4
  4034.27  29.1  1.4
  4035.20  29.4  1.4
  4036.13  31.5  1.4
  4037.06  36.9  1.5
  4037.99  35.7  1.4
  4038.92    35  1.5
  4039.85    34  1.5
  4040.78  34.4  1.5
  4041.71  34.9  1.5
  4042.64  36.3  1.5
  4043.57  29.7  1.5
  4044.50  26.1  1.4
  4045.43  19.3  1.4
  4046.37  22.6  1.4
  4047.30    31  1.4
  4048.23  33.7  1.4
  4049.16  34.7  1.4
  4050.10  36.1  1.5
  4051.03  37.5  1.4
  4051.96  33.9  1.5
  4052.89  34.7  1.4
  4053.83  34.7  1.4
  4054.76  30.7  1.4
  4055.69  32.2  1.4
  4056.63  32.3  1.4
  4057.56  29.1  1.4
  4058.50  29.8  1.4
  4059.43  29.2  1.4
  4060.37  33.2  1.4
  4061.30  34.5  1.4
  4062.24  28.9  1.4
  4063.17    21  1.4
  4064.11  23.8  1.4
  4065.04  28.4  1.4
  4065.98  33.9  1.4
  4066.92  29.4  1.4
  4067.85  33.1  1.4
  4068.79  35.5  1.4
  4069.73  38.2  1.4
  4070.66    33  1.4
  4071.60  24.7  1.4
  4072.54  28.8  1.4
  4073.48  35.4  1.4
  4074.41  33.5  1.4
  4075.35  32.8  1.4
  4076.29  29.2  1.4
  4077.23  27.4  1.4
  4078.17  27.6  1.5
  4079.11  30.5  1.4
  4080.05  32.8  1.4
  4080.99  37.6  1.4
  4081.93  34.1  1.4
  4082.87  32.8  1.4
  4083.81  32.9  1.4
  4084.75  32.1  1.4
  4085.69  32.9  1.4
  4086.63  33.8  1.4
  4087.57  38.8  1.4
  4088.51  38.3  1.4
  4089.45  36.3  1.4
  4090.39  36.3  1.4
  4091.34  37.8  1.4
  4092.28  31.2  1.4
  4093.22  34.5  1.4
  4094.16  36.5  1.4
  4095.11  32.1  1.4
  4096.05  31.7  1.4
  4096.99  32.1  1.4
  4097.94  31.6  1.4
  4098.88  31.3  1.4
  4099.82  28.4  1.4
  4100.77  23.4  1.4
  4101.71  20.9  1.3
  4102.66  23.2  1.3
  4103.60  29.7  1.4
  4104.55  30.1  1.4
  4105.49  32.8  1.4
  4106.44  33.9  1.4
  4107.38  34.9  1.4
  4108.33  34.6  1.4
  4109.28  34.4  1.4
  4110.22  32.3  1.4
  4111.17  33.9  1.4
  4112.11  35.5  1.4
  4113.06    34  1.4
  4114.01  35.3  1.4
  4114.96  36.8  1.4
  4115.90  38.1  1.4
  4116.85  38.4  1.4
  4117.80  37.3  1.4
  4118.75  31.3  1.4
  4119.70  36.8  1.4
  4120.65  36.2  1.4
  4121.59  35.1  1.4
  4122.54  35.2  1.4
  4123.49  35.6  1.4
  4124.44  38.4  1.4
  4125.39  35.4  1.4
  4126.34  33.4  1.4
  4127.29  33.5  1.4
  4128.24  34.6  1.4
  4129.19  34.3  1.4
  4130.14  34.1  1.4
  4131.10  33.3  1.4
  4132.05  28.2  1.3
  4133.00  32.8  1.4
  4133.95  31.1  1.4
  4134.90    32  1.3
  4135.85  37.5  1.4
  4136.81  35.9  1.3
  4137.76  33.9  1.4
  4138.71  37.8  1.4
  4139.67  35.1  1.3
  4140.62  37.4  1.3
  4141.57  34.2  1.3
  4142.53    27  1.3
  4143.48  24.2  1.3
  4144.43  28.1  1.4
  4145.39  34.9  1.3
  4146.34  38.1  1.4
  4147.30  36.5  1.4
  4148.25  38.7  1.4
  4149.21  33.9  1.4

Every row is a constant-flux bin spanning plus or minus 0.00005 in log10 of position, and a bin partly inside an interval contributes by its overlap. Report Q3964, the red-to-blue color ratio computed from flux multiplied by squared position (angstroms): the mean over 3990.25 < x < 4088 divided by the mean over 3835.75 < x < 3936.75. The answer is 1.70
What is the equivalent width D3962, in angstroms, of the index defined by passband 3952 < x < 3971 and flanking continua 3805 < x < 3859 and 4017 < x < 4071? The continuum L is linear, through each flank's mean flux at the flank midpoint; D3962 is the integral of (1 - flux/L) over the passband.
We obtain 6.6 angstroms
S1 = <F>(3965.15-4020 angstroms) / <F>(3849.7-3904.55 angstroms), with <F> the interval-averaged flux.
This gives 1.26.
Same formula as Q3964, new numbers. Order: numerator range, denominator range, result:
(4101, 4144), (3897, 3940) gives 1.90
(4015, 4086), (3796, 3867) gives 1.81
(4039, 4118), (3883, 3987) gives 1.69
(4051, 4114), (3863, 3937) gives 1.71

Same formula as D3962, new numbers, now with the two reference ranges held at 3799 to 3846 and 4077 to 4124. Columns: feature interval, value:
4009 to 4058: -4.3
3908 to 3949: 9.5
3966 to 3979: 5.6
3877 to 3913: 0.3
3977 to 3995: -1.7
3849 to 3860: 0.0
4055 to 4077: 0.5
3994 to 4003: -0.9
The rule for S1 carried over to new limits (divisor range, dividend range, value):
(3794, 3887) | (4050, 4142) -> 1.66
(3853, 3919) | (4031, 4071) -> 1.41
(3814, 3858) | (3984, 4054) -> 1.81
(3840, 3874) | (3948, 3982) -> 0.97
